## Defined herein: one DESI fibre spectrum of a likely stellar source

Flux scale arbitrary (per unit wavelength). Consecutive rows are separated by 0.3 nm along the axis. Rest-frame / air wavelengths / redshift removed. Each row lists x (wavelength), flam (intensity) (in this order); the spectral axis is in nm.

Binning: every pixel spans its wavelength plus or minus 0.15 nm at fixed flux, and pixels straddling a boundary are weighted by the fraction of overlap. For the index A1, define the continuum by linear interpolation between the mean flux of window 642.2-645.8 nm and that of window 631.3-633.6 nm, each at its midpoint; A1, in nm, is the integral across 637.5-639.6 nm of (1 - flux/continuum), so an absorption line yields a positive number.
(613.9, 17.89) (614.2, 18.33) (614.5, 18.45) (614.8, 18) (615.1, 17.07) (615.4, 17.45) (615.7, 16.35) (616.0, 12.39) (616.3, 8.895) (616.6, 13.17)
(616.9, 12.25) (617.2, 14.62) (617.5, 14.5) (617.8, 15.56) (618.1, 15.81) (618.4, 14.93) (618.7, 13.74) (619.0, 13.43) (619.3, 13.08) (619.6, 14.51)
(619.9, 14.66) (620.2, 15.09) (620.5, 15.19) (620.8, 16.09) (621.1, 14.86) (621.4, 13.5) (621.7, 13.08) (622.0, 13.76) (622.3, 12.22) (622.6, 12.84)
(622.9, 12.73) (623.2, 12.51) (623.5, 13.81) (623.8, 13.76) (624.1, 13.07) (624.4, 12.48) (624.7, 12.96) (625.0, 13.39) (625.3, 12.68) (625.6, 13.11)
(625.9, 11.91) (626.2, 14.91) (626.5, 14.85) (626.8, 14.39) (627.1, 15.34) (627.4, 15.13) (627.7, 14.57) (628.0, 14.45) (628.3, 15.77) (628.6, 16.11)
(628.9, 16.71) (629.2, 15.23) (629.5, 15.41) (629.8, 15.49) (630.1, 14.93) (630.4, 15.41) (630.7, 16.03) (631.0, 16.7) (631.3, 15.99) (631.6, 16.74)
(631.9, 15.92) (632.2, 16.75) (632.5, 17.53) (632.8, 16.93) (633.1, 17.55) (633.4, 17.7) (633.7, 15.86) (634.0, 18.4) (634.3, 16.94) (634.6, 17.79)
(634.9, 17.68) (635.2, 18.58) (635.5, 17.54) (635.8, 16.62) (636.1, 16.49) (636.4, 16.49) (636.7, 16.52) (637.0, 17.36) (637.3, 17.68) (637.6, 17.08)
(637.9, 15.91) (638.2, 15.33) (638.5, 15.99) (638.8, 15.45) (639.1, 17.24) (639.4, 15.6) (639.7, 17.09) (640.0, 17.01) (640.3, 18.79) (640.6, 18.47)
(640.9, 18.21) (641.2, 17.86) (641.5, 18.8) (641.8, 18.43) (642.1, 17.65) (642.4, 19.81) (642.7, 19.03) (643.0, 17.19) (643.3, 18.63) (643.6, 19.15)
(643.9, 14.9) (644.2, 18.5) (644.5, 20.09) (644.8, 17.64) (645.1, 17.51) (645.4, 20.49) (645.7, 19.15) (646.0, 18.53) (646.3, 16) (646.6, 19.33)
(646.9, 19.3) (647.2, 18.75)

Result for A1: 0.20 nm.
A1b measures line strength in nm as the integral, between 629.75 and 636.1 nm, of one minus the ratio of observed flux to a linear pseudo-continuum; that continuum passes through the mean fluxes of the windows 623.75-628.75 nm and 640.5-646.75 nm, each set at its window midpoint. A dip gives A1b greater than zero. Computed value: -0.45 nm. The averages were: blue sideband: 14.1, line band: 16.8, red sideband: 18.4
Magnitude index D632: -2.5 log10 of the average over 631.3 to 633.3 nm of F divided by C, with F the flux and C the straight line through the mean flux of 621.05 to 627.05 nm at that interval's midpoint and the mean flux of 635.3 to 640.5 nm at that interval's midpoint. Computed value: -0.10 mag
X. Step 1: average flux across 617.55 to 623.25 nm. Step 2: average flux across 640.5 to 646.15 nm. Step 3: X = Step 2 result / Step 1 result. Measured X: 1.30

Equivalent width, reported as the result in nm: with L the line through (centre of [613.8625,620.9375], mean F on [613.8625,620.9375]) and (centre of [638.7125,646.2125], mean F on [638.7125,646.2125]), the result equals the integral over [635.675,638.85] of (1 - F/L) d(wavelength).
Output 0.17 nm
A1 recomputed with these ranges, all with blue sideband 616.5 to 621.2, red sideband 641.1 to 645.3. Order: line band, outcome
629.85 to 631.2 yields 0.04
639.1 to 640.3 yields 0.05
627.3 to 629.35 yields 0.07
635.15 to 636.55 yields 0.01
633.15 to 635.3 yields -0.09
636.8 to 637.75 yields 0.00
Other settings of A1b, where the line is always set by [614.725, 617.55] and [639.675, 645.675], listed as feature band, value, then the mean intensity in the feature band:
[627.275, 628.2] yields 0.076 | 14.8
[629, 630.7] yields 0.104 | 15.4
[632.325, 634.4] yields -0.043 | 17.3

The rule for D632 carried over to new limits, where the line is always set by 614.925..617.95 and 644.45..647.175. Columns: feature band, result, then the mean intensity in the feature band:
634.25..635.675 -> -0.046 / 17.7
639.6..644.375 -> -0.004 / 18.1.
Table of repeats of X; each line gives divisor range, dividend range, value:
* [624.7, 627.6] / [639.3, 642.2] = 1.28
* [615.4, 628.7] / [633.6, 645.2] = 1.25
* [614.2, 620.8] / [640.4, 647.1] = 1.24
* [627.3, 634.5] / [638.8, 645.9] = 1.12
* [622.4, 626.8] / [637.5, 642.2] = 1.30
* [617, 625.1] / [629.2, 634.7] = 1.19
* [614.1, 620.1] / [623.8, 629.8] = 0.97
